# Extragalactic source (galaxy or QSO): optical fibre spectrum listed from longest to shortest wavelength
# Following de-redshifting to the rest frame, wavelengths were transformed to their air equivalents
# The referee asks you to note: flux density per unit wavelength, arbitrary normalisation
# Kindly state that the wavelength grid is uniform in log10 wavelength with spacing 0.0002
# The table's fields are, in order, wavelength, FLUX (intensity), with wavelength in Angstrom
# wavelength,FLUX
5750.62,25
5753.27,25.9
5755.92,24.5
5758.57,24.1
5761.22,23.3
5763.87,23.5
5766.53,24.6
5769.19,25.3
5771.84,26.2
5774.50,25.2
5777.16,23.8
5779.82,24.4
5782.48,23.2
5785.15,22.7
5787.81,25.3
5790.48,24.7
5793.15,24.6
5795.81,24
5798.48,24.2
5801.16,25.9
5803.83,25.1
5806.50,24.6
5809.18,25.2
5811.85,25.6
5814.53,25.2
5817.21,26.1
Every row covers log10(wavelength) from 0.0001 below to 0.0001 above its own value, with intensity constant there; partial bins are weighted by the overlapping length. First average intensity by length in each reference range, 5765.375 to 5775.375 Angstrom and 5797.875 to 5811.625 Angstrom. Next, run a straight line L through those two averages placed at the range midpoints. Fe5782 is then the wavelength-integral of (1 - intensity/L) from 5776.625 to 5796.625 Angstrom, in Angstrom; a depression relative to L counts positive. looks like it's 0.9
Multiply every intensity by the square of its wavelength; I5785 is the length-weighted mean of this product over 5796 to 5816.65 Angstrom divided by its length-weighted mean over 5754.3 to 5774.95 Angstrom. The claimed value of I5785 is 1.0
